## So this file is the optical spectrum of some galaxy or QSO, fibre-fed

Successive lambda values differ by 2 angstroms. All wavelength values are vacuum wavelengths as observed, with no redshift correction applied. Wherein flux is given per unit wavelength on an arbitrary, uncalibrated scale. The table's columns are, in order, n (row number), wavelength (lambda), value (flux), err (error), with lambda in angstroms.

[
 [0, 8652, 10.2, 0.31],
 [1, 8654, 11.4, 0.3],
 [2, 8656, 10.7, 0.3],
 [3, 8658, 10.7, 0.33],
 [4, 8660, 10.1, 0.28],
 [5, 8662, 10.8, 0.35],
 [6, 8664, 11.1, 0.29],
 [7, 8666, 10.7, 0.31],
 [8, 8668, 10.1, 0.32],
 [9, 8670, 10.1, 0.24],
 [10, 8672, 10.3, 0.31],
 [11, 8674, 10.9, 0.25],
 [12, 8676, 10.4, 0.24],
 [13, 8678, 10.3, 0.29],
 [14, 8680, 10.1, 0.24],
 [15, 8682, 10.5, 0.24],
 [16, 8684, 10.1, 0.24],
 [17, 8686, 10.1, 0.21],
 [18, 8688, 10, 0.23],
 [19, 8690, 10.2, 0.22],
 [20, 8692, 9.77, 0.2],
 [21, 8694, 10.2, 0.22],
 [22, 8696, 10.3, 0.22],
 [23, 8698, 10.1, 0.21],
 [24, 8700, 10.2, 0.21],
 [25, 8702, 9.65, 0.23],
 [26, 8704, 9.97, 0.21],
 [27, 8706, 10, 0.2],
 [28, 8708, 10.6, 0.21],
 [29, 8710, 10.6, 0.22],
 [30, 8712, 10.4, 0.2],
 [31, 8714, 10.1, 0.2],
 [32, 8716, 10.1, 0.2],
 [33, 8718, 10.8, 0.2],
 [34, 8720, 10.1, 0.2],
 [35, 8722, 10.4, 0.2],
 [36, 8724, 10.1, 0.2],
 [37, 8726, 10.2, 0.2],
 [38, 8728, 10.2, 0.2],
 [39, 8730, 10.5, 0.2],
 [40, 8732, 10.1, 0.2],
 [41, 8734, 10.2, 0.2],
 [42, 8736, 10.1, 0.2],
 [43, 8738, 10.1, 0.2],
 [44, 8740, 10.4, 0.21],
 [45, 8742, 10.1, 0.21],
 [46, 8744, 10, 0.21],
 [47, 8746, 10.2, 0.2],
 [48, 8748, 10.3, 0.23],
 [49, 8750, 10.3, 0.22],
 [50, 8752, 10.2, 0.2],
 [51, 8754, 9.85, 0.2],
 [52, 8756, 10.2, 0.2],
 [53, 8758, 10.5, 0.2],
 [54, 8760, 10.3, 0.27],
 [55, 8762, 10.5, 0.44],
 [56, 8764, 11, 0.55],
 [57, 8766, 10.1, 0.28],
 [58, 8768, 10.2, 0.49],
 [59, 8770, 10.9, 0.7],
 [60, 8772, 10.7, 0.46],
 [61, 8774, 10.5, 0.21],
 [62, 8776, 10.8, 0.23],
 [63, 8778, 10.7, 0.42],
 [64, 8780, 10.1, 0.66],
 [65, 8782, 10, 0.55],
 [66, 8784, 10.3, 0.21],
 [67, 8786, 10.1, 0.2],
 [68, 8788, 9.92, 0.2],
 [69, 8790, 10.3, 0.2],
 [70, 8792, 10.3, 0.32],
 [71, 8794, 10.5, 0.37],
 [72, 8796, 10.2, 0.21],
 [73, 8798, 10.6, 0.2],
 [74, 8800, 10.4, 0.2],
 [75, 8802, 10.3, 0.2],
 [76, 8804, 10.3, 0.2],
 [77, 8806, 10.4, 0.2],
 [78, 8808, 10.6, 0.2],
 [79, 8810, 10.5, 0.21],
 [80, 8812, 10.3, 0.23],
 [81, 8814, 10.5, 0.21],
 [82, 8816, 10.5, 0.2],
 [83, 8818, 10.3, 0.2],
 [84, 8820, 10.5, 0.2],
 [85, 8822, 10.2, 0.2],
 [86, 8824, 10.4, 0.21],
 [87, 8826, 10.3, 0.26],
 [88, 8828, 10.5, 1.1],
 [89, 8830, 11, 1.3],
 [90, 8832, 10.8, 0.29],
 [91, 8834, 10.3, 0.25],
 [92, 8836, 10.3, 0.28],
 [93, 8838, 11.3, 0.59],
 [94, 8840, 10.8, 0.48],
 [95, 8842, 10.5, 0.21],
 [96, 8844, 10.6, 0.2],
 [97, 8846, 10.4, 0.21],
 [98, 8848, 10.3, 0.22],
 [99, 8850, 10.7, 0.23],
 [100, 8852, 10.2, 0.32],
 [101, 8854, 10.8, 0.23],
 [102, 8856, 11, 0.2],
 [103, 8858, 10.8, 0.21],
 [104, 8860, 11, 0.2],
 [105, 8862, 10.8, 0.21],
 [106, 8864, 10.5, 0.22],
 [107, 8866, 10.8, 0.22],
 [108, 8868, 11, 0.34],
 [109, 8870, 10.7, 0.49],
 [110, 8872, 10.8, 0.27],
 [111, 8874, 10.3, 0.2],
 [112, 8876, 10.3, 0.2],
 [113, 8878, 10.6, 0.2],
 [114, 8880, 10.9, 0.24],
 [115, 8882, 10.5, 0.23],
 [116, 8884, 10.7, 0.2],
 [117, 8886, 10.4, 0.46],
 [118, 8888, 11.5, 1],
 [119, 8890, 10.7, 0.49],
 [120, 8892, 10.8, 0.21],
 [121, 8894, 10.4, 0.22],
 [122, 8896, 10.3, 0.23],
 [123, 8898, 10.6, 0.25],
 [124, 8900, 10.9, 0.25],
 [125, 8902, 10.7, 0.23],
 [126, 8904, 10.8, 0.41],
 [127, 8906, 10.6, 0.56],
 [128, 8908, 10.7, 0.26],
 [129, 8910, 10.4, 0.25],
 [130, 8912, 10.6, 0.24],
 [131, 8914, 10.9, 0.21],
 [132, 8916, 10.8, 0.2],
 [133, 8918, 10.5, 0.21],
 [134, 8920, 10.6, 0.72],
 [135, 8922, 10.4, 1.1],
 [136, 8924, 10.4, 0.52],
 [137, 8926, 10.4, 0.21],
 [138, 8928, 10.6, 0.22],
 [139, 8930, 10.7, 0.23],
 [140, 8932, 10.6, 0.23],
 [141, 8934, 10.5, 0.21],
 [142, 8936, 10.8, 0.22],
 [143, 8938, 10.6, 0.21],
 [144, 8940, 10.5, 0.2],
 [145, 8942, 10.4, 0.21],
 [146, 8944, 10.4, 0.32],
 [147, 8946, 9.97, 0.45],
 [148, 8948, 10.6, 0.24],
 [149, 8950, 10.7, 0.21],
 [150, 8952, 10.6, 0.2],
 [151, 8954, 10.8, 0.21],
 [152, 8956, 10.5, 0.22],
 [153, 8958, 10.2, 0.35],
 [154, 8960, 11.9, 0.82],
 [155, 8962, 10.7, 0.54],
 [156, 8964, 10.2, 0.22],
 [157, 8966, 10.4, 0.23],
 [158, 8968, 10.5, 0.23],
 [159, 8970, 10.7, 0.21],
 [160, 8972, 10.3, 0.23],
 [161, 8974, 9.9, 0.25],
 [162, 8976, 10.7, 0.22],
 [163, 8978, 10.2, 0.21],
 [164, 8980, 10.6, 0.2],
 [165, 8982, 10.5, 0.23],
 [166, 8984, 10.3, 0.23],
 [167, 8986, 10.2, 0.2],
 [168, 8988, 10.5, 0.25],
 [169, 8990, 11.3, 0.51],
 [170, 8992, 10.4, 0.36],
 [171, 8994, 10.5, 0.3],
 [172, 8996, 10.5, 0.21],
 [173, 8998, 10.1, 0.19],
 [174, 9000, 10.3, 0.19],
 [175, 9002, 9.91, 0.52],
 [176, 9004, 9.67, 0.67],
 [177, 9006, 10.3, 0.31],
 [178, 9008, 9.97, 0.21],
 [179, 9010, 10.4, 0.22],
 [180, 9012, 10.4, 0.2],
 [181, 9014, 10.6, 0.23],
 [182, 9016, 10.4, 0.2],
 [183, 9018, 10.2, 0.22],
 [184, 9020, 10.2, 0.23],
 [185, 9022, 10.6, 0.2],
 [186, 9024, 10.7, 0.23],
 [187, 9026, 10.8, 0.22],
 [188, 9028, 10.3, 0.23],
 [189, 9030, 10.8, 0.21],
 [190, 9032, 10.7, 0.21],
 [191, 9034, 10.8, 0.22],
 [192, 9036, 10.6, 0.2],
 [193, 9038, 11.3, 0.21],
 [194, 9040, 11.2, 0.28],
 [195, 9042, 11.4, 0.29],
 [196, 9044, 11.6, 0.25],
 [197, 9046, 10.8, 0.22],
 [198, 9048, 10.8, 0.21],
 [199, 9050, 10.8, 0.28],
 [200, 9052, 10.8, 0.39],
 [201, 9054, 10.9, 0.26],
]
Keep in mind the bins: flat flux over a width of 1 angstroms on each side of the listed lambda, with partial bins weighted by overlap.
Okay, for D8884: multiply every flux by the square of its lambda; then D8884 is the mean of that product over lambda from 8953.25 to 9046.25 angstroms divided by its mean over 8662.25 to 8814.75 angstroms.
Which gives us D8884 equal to 1.09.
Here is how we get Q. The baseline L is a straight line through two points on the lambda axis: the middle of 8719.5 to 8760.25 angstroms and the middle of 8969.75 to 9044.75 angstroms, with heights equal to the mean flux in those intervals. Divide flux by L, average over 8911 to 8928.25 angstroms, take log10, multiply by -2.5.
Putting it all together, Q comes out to -0.02 mag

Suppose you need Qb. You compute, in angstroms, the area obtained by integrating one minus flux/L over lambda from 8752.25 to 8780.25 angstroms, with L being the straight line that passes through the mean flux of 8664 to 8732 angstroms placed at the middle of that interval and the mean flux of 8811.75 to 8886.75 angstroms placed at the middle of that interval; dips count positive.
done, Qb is -0.12 angstroms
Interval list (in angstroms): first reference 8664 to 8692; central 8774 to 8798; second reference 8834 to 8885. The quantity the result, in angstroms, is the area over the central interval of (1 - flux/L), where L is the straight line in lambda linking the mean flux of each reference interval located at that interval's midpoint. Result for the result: 0.5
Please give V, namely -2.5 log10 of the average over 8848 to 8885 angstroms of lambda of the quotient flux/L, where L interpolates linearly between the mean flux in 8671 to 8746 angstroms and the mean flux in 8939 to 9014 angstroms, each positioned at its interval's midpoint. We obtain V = -0.03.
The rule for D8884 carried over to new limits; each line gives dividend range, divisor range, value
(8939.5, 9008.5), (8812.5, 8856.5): 1.02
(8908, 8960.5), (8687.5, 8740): 1.09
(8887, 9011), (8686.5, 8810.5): 1.07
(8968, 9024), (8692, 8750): 1.08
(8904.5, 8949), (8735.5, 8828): 1.05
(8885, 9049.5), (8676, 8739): 1.10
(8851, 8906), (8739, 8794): 1.06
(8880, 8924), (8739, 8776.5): 1.06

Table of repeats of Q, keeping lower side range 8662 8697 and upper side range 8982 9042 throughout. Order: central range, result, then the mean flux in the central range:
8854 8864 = -0.044 mag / 10.8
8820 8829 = 0.003 mag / 10.4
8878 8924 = -0.023 mag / 10.7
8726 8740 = 0.014 mag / 10.2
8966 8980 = 0.008 mag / 10.4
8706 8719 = -0.007 mag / 10.4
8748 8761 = 0.013 mag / 10.2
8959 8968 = -0.030 mag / 10.8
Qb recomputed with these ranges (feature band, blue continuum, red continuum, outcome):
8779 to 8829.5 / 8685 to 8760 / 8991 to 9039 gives -0.4 angstroms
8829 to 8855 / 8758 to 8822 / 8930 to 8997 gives -0.4 angstroms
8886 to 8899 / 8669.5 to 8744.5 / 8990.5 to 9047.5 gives -0.3 angstroms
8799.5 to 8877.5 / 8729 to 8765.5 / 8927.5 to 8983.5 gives -1.4 angstroms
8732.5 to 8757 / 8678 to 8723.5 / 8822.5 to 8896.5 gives 0.4 angstroms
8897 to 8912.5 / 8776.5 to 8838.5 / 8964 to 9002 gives -0.4 angstroms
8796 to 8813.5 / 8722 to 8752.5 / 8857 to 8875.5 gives 0.1 angstroms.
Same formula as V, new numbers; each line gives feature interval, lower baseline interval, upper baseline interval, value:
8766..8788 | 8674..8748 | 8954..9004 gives -0.01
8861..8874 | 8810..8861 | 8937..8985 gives -0.02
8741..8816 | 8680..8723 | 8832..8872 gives 0.01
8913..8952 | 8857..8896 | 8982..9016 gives 0.00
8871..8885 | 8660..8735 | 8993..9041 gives -0.02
